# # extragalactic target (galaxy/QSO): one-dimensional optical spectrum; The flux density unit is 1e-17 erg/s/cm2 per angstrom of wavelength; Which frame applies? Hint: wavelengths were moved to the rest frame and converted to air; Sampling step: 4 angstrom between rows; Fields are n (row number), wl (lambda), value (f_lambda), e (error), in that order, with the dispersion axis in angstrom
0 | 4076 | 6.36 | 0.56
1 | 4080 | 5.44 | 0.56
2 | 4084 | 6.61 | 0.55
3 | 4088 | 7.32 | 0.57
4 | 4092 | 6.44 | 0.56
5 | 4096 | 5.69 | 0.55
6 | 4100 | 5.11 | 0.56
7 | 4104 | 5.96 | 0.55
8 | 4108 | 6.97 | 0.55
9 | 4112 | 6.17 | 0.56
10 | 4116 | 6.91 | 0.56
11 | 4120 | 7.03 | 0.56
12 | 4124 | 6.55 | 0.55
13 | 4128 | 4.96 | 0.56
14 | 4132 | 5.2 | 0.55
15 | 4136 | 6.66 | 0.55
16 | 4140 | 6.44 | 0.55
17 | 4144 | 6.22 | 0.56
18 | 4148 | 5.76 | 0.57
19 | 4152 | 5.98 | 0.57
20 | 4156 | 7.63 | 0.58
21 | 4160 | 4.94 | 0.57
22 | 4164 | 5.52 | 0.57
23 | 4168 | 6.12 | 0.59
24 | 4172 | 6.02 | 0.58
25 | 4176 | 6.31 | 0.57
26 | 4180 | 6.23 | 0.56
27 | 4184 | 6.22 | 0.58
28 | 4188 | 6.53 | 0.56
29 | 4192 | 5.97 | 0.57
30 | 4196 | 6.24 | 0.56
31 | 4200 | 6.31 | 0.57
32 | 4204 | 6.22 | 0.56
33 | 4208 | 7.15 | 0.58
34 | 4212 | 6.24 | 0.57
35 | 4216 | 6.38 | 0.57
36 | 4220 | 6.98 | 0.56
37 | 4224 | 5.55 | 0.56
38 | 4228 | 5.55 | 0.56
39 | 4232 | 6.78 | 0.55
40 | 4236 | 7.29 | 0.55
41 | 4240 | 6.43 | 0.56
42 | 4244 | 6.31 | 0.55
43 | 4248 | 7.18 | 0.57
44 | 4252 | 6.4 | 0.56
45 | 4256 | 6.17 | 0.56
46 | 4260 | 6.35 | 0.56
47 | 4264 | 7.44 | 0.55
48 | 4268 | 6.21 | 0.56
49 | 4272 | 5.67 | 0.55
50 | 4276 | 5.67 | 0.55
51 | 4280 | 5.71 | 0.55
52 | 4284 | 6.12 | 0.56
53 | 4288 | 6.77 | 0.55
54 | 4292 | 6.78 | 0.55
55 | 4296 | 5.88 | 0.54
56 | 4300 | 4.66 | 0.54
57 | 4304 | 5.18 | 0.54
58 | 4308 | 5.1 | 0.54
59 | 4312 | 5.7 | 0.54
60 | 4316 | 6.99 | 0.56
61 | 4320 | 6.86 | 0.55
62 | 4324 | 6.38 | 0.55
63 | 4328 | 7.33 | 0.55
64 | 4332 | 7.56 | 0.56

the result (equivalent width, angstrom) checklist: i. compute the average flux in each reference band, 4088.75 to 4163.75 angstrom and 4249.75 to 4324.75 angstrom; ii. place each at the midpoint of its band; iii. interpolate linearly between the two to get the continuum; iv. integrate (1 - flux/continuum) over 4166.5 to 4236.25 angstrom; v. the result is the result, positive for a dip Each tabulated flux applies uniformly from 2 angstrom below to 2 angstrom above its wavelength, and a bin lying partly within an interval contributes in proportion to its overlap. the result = -2.1 angstrom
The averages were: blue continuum 6.15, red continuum 6.11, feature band 6.32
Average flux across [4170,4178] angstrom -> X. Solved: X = 6.16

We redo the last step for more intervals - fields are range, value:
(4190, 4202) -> 6.17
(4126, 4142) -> 5.82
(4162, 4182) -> 6.04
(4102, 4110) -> 6.46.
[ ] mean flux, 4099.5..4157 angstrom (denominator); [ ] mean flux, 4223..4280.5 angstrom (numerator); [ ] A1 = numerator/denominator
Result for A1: 1.02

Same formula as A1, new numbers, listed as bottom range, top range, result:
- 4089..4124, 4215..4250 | 1.03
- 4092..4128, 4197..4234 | 1.02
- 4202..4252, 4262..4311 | 0.91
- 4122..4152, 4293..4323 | 0.97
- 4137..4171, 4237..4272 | 1.07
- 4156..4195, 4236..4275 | 1.07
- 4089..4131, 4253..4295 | 1.02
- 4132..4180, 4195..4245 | 1.05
